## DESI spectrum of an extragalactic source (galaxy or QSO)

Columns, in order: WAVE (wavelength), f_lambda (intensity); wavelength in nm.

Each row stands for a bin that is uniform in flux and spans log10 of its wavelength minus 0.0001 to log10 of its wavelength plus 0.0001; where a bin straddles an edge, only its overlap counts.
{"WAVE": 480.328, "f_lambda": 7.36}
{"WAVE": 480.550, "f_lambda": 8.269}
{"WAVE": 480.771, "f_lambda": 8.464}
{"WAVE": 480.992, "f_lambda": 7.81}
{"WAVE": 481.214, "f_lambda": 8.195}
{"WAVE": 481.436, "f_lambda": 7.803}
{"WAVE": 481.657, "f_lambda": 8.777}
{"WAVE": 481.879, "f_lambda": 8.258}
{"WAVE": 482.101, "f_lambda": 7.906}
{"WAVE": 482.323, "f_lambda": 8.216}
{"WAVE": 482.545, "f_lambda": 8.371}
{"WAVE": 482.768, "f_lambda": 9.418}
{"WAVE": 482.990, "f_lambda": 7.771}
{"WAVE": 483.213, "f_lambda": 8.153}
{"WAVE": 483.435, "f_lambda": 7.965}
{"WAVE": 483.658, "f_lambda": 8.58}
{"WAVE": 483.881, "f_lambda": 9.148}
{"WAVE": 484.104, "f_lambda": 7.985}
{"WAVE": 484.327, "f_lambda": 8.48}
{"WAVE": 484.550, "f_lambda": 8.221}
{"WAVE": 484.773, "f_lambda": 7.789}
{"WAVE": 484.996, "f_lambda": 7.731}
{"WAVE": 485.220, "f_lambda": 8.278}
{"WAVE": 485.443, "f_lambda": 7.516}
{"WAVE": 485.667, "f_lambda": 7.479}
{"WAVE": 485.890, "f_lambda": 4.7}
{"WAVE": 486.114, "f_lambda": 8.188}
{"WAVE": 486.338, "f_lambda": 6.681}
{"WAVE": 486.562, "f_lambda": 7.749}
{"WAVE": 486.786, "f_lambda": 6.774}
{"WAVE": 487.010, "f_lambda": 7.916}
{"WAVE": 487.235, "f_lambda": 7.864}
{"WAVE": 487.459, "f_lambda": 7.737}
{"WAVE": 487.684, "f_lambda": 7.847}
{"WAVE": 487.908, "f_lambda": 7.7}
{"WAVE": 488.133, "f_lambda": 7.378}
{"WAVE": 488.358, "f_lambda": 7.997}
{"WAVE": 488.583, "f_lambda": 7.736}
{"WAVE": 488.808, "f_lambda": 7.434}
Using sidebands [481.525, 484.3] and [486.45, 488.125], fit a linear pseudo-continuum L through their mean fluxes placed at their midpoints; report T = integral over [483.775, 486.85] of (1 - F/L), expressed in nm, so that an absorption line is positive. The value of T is 0.13 nm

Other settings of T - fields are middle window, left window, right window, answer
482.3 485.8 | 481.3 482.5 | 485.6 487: -0.258 nm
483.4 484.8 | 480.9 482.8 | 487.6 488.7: -0.050 nm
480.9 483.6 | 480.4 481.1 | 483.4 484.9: -0.004 nm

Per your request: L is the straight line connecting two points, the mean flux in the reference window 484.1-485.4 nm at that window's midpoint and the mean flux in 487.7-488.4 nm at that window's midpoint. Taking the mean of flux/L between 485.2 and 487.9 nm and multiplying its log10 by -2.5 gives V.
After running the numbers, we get 0.07 mag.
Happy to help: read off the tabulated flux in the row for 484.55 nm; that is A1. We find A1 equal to 8.221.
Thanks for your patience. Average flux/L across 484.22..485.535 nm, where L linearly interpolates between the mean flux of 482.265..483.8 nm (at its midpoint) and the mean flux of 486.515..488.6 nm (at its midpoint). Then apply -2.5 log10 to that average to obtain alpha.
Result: 0.01 mag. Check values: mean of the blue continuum 8.37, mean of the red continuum 7.66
